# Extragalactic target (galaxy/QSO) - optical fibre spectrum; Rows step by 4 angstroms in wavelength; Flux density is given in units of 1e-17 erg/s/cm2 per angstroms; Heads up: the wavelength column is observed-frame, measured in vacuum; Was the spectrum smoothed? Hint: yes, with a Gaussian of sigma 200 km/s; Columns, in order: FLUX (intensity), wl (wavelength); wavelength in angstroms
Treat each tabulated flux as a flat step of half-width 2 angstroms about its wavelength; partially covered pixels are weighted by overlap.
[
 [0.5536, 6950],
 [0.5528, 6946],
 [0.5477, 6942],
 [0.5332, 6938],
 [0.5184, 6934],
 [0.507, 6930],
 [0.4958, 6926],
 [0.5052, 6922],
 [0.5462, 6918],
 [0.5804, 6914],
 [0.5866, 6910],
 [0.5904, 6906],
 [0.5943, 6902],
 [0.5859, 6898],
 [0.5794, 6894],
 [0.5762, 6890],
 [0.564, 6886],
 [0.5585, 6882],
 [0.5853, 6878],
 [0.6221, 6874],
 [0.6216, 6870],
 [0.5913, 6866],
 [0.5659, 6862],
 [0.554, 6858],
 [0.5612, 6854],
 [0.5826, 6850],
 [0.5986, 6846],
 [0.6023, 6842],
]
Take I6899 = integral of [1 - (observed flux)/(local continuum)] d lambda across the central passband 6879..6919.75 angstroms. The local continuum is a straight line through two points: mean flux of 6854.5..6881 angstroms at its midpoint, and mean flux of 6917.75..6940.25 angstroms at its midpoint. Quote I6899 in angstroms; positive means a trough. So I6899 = -2.0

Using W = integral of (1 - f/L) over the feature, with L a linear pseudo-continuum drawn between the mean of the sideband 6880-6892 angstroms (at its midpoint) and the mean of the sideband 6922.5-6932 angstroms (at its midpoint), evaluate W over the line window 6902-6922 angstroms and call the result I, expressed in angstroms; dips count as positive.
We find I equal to -1.7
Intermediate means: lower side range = 0.566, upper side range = 0.502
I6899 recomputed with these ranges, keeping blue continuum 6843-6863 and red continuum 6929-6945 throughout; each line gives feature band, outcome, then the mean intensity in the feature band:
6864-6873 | -0.7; 0.608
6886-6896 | -0.4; 0.575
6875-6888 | -0.3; 0.573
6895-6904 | -0.6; 0.589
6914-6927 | 0.3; 0.527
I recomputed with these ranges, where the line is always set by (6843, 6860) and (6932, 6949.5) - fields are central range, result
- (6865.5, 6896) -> -1.25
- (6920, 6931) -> 0.87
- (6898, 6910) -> -0.78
